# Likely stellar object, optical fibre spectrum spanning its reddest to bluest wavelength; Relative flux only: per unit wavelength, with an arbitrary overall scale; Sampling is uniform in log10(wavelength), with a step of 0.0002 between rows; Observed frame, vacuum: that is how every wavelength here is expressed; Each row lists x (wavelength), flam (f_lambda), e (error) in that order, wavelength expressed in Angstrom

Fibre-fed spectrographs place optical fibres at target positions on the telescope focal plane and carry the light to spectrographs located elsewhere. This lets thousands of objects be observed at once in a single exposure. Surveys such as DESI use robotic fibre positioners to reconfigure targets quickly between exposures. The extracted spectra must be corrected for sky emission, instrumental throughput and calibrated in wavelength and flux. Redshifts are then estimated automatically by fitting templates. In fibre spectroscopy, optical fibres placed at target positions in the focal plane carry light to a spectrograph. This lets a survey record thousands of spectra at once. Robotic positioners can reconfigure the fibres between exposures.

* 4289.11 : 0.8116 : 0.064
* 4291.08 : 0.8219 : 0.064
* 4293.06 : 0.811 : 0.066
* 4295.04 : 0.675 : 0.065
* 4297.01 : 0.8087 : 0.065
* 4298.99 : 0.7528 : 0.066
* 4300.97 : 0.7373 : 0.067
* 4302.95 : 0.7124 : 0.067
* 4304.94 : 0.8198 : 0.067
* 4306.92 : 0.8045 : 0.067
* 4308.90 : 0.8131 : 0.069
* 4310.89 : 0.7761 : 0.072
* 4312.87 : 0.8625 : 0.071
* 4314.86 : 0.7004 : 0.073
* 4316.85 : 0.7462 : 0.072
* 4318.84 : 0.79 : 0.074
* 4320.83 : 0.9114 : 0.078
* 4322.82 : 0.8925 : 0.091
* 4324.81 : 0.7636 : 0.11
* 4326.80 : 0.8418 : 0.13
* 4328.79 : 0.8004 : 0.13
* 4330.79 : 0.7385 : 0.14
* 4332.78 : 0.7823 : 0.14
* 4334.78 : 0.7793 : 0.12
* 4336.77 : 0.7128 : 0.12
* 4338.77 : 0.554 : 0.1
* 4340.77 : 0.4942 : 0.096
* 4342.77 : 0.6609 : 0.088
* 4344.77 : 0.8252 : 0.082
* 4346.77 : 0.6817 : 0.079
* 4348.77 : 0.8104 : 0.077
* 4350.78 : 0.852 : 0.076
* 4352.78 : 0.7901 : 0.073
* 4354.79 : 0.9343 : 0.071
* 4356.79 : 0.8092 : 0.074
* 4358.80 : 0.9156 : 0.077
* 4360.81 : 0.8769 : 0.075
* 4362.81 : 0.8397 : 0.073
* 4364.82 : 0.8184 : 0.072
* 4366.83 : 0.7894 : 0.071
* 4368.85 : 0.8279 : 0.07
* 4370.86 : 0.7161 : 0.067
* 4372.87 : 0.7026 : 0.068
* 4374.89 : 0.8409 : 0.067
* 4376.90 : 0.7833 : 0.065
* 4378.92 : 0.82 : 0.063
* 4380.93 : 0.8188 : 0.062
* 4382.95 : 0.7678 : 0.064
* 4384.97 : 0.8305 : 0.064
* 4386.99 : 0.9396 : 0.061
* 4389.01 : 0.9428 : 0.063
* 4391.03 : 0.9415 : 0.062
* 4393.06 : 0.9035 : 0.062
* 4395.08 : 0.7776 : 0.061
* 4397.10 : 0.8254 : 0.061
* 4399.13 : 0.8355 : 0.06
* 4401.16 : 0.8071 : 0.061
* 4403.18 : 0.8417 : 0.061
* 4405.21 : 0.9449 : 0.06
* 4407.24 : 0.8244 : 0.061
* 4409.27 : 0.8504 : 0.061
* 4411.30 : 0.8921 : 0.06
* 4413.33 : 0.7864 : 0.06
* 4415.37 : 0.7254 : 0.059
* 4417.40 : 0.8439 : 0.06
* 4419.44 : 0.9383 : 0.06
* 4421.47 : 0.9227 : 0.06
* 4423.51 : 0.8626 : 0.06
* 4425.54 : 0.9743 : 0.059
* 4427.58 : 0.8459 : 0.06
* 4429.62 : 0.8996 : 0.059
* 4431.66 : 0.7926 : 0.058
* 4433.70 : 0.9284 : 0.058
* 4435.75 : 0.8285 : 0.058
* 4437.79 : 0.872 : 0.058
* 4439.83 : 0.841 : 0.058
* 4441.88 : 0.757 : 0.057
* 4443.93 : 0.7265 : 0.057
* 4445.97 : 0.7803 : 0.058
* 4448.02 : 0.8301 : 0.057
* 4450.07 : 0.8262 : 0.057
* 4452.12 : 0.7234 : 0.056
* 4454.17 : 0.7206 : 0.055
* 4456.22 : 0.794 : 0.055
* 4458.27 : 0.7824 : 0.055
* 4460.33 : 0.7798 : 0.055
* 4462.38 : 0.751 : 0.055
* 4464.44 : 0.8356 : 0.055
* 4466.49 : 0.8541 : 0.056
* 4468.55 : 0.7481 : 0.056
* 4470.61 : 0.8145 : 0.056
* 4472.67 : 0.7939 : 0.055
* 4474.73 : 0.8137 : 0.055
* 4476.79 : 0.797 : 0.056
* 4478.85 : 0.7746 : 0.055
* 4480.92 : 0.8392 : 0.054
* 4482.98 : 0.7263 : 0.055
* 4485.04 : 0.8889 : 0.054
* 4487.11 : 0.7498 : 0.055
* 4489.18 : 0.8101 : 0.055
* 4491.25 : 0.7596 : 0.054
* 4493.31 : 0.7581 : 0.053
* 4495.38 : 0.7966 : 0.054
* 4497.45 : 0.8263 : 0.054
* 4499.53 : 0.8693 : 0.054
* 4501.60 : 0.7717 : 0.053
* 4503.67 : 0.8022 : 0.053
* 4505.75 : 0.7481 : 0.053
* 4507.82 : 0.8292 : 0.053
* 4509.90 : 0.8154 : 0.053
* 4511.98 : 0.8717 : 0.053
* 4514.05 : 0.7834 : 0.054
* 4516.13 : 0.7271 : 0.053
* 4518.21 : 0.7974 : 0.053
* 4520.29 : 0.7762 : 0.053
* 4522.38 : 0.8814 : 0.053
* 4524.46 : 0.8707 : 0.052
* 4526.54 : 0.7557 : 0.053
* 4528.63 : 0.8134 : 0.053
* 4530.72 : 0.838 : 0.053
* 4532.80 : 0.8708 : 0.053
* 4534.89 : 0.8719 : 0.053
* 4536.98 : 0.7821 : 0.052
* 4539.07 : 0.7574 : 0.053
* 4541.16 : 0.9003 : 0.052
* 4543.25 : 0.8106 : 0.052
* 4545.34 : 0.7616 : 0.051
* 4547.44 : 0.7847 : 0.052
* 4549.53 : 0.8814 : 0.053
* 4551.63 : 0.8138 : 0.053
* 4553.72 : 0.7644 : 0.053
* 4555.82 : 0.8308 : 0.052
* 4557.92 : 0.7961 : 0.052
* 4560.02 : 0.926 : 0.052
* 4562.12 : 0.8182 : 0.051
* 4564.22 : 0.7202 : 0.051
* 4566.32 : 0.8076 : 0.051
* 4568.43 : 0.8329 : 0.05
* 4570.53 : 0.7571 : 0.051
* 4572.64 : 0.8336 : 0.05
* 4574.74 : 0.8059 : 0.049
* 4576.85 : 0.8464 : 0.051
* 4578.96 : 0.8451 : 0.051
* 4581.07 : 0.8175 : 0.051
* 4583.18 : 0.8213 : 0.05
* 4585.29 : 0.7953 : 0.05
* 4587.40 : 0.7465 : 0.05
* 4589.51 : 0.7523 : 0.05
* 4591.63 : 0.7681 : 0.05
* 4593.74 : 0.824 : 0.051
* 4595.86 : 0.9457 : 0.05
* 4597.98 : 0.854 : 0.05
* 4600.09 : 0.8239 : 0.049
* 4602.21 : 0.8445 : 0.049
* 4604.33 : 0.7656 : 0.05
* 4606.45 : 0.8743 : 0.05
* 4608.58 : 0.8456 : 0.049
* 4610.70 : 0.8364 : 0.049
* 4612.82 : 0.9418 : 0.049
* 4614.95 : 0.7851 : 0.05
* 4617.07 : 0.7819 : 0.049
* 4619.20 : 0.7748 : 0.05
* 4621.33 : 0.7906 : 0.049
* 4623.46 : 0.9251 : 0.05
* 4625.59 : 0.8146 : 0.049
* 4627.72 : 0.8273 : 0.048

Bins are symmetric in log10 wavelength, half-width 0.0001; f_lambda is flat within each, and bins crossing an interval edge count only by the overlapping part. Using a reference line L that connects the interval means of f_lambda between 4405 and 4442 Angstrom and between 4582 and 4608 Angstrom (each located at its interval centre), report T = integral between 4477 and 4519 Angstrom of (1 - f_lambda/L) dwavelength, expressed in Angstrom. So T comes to 2.2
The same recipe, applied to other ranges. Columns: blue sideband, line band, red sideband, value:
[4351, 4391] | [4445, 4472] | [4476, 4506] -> 0.6 Angstrom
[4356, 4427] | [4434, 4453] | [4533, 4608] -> 0.7 Angstrom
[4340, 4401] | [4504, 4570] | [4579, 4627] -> 0.6 Angstrom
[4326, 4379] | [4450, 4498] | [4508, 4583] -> 0.8 Angstrom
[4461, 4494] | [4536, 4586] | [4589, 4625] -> 0.4 Angstrom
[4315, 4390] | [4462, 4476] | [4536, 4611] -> 0.0 Angstrom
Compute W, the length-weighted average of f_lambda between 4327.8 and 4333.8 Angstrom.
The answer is 0.773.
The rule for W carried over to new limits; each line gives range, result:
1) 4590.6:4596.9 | 0.846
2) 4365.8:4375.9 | 0.775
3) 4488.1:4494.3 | 0.776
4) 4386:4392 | 0.942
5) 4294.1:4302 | 0.745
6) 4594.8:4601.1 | 0.875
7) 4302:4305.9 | 0.765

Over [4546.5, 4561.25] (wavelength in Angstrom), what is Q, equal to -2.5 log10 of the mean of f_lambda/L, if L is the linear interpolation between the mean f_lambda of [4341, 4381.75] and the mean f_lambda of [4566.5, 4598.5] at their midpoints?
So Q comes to -0.02 mag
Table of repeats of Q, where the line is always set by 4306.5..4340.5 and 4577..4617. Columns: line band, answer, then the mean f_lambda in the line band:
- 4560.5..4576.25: 0.02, 0.803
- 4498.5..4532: 0.00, 0.81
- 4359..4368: -0.08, 0.838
